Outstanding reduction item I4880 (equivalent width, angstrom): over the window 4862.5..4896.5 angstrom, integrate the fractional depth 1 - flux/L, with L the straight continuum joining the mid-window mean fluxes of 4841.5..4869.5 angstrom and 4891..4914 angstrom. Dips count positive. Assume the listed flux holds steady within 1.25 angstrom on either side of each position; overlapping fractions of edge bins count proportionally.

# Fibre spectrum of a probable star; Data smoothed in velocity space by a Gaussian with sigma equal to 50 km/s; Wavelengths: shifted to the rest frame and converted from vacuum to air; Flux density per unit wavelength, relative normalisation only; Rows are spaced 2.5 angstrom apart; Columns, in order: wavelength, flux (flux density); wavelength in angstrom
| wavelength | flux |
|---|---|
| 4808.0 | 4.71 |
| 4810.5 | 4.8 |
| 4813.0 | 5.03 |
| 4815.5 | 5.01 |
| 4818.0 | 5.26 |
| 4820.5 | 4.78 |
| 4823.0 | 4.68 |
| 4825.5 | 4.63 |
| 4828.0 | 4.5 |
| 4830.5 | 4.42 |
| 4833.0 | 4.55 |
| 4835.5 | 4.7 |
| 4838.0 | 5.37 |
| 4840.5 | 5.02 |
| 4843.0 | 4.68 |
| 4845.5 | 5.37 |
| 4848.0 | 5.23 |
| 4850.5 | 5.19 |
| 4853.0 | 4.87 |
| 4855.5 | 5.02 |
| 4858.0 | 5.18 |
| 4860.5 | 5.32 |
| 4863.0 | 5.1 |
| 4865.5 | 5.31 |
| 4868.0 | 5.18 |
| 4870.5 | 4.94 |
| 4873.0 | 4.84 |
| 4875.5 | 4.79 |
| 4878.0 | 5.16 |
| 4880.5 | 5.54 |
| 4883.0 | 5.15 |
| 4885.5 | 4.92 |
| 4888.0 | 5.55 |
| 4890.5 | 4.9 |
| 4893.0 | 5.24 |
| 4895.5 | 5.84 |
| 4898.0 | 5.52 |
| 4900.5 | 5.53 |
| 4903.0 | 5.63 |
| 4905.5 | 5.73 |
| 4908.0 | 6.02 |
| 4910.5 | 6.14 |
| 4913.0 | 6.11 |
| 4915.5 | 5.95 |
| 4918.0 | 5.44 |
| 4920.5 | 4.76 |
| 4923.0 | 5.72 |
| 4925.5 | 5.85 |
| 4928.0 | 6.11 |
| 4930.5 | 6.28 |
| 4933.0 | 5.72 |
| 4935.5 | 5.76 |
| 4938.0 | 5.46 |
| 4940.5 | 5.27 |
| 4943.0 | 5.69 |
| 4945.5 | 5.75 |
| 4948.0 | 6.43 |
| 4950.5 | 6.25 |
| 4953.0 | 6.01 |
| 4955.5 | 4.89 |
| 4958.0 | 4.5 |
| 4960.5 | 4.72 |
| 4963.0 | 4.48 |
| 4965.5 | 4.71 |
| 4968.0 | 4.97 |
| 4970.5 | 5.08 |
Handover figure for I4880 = 1.61 angstrom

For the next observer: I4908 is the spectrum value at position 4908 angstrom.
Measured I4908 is 6.02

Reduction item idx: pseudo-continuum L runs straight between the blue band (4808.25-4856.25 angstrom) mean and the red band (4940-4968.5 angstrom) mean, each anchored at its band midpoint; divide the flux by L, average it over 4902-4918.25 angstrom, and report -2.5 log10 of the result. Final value -0.14 mag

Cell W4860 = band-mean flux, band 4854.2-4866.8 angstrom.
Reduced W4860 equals 5.18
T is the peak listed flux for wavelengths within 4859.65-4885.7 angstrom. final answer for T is 5.54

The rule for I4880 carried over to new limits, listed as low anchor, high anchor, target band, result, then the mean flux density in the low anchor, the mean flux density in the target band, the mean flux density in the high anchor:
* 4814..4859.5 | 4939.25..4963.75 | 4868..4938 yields -4.1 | 4.92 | 5.52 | 5.42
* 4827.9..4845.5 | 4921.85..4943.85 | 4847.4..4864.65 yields -0.4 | 4.81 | 5.13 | 5.76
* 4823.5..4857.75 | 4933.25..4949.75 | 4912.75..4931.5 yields -0.6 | 4.89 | 5.75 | 5.74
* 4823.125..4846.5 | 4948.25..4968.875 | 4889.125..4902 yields -1.2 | 4.79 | 5.41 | 5.13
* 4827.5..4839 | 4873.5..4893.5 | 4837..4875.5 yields -1.5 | 4.71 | 5.1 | 5.14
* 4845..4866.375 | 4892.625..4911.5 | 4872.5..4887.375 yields 1.0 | 5.17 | 5.1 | 5.72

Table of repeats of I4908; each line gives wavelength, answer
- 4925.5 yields 5.85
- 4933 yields 5.72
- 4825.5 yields 4.63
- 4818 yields 5.26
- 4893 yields 5.24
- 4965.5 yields 4.71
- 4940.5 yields 5.27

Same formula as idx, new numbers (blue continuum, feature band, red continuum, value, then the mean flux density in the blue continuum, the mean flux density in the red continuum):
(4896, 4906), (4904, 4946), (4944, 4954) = 0.019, 5.61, 6.1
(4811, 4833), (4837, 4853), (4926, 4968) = -0.046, 4.78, 5.49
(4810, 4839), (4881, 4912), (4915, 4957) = -0.025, 4.81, 5.71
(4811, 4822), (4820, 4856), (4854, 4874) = 0.040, 5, 5.11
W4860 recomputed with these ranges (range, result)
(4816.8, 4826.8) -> 4.83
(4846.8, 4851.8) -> 5.21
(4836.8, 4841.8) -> 5.19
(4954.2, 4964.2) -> 4.66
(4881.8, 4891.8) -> 5.13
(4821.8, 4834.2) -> 4.56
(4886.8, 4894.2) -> 5.23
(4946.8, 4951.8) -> 6.34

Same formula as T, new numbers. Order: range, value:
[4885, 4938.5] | 6.28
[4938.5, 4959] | 6.43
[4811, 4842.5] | 5.37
